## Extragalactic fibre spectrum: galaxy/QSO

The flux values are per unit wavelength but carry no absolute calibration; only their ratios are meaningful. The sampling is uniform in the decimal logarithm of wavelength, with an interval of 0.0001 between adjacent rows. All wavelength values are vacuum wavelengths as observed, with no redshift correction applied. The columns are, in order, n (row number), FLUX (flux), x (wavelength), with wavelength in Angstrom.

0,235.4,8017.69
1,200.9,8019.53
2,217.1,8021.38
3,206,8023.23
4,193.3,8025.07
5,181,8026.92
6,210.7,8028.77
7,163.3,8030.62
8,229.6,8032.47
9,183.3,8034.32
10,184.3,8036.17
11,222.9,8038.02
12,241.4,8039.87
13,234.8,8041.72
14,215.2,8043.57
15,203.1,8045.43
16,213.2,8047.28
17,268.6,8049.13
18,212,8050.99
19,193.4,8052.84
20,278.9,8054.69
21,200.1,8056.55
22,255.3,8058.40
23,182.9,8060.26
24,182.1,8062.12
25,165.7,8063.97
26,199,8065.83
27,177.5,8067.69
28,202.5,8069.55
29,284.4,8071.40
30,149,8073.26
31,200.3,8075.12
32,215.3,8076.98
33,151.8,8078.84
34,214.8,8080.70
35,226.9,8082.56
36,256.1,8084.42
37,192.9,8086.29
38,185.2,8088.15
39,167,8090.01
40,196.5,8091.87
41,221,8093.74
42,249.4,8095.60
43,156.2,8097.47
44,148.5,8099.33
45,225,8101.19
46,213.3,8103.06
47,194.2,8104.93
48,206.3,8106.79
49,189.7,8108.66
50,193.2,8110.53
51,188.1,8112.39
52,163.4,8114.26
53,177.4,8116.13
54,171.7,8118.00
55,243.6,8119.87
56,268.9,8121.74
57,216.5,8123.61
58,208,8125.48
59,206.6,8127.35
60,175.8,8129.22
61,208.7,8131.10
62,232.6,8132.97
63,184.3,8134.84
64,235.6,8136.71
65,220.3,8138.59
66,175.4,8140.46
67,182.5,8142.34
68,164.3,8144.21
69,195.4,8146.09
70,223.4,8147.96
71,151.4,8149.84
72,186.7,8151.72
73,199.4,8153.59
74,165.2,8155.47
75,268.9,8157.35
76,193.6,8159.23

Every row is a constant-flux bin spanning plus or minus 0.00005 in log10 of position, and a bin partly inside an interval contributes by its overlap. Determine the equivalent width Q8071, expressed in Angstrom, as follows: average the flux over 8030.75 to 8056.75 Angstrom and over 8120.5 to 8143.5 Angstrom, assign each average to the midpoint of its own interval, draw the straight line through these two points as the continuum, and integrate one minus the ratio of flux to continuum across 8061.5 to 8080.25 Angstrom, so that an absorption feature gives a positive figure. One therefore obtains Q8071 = 1.96 Angstrom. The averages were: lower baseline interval 219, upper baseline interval 210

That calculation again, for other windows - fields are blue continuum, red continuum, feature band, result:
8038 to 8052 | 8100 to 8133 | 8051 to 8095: 2.6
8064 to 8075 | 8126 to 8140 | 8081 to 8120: 1.1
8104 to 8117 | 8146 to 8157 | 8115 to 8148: -2.6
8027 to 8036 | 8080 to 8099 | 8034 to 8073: -3.1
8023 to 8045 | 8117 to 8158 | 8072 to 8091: 0.7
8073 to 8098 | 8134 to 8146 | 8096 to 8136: -0.6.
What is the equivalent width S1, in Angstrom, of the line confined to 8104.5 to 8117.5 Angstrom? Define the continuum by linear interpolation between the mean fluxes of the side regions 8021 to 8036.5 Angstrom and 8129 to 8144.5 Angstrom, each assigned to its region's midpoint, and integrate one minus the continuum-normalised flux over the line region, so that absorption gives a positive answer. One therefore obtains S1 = 0.8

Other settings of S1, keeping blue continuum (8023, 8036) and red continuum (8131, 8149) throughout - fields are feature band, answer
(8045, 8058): -2.03 Angstrom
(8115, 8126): -0.73 Angstrom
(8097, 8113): 0.63 Angstrom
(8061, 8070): 0.56 Angstrom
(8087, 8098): 0.07 Angstrom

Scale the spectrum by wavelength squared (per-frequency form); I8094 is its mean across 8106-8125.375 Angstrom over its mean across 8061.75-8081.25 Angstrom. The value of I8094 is 1.05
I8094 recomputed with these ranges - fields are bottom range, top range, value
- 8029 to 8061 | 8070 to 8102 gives 0.94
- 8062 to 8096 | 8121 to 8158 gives 1.02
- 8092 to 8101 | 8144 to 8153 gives 0.96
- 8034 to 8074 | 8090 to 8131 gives 0.96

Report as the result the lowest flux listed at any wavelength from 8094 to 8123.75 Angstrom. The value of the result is 148.5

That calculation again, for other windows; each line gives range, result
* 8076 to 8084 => 151.8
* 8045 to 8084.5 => 149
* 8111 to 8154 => 151.4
